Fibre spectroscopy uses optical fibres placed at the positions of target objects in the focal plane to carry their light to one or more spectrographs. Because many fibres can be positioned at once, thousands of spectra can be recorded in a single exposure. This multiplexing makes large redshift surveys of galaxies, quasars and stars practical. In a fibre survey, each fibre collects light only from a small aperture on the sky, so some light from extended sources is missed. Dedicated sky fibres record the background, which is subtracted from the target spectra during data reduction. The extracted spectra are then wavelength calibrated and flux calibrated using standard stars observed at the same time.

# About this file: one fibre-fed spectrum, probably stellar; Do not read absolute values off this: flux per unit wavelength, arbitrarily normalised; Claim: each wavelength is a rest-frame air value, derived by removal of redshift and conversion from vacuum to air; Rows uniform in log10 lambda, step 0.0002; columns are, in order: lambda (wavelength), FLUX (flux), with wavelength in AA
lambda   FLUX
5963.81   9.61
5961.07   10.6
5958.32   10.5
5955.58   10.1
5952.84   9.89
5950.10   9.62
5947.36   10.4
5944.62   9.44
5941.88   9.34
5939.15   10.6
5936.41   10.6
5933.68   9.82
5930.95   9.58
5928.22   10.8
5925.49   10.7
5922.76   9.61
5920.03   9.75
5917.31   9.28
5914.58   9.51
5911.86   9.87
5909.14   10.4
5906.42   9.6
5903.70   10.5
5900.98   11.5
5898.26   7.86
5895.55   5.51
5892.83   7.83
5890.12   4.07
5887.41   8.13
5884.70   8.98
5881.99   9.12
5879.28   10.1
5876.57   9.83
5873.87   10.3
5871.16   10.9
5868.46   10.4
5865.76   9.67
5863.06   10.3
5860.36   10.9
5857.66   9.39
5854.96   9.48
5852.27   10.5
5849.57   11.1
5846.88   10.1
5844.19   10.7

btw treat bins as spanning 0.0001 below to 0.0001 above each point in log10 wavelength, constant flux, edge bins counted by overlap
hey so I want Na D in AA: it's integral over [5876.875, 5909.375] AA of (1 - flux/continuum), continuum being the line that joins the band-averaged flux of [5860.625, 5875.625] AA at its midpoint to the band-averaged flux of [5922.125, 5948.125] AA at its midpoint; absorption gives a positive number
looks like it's 5.20 AA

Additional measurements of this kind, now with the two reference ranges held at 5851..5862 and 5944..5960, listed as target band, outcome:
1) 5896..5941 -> 0.6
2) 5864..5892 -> 2.6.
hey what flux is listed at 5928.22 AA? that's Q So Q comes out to 10.8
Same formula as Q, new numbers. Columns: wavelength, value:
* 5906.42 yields 9.6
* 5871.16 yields 10.9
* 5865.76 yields 9.67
